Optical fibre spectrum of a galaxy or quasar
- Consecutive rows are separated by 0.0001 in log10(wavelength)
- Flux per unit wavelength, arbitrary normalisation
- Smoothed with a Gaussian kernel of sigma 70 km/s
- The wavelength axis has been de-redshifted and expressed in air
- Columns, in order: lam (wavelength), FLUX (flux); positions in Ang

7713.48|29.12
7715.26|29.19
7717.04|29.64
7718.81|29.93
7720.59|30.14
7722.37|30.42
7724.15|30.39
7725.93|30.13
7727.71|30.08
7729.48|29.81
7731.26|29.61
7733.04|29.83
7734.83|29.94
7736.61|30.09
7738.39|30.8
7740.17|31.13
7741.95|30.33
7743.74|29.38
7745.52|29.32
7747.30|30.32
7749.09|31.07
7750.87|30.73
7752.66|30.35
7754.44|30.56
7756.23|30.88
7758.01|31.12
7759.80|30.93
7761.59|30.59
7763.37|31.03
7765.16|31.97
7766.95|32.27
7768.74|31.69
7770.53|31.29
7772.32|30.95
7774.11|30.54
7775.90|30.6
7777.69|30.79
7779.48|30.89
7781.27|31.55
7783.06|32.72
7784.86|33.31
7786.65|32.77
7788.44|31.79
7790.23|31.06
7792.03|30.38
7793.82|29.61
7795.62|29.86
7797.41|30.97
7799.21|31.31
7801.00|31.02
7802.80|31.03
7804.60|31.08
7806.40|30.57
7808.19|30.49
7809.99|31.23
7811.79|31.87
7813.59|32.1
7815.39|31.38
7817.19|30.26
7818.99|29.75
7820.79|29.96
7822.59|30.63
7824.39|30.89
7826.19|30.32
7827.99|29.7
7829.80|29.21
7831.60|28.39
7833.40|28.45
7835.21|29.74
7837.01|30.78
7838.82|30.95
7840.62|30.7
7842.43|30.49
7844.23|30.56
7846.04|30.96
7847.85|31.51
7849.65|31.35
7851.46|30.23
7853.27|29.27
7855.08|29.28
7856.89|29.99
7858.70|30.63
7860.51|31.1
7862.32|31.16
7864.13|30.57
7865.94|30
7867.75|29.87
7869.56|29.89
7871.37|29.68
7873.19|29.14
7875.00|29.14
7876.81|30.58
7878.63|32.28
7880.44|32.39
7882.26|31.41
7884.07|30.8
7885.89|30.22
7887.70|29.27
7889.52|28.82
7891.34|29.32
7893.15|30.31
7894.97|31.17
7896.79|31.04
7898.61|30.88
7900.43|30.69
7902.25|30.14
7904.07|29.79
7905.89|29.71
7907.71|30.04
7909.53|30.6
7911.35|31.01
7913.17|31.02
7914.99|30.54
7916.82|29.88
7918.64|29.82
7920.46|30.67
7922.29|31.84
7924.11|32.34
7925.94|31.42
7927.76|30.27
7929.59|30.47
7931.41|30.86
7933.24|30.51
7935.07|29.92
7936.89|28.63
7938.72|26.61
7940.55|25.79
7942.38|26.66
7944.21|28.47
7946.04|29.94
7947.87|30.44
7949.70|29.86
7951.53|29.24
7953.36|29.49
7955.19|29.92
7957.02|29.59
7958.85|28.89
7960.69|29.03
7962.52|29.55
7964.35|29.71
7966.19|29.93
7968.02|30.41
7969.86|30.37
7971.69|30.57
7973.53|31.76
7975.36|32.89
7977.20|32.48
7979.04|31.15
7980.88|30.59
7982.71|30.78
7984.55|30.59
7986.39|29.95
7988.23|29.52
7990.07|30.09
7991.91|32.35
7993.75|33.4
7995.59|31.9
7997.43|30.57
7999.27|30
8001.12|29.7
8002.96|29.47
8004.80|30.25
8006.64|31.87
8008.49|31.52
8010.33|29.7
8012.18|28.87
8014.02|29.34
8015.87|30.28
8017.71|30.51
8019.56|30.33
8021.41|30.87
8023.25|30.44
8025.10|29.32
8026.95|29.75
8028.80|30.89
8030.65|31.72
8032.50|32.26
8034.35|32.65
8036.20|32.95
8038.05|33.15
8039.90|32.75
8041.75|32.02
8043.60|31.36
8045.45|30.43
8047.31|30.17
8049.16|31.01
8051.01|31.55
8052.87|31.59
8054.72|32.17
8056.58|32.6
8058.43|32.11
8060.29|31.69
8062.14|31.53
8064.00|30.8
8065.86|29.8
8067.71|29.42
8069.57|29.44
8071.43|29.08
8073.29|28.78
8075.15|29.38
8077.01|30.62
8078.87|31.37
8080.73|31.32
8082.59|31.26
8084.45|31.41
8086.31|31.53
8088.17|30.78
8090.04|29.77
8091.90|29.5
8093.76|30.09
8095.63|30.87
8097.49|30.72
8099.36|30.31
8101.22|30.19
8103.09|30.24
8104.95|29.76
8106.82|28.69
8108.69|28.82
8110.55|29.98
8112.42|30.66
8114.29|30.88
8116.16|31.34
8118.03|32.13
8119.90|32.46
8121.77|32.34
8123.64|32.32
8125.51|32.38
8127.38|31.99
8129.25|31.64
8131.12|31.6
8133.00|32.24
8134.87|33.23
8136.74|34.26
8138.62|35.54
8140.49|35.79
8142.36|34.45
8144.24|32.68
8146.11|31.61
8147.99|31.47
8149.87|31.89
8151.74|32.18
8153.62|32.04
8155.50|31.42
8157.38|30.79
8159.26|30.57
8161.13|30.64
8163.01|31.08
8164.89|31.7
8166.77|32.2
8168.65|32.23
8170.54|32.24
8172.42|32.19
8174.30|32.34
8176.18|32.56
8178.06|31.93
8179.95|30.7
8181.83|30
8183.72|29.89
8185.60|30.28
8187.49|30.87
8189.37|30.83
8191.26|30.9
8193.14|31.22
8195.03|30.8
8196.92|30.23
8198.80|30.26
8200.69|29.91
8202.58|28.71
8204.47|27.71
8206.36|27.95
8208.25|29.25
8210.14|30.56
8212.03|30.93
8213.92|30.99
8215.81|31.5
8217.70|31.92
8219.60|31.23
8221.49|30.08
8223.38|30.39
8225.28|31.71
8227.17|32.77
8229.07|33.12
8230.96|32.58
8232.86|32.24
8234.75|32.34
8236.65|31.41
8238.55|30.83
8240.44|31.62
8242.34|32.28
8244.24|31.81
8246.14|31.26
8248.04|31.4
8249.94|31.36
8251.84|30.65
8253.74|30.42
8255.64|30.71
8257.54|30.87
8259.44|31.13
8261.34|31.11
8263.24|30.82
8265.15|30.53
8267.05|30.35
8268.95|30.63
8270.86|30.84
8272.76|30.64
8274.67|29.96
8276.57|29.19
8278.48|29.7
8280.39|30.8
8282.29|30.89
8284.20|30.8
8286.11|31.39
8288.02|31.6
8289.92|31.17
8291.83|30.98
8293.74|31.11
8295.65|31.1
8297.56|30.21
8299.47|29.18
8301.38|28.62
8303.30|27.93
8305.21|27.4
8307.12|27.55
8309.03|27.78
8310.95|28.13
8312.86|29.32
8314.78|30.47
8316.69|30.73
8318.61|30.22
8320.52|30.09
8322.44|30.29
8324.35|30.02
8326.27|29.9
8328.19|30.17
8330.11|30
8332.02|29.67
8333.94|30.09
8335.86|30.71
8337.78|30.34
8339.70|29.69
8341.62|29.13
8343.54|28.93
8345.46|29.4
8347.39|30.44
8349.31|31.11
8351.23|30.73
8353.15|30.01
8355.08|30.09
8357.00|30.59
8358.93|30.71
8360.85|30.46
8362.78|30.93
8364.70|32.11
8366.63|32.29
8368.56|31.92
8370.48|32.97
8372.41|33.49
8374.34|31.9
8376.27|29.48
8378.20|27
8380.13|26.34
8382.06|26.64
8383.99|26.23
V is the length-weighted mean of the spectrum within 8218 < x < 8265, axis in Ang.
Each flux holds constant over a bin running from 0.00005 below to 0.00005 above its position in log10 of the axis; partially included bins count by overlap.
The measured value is 31.4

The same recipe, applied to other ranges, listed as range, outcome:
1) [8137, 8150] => 33.5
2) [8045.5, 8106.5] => 30.6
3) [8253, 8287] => 30.6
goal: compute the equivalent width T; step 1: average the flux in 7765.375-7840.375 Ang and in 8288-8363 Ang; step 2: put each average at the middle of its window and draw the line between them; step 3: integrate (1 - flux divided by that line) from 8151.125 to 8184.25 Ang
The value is -1.44 Ang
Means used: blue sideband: 30.8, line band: 31.5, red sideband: 29.9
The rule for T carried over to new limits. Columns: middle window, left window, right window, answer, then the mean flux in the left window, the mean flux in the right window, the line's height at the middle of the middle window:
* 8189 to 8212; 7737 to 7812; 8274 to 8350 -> 0.19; 31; 29.9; 30.1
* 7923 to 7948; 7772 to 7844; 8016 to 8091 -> 1.17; 30.8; 31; 30.9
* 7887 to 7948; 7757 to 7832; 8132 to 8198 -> 2.53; 31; 31.9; 31.3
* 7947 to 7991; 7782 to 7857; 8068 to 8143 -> 0.95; 30.7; 31.2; 30.9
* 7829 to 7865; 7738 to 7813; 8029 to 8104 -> 0.86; 31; 31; 31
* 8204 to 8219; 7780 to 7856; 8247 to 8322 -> 0.04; 30.7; 30.2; 30.3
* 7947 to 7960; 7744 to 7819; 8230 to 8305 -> 0.56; 31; 30.8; 31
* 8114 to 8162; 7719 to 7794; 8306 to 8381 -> -3.10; 30.8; 30.1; 30.4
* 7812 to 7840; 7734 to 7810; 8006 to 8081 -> 0.65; 30.9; 30.9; 30.9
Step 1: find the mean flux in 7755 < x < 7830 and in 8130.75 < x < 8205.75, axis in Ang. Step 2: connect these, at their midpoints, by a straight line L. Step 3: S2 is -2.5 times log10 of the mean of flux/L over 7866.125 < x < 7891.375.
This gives 0.03 mag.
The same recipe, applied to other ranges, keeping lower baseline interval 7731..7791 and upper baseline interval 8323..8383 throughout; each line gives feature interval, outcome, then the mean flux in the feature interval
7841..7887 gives 0.01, 30.5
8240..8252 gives -0.04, 31.5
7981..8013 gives 0.00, 30.6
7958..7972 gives 0.03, 29.8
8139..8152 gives -0.09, 33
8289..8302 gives 0.00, 30.4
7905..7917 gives 0.01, 30.4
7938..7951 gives 0.09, 28.3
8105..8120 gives 0.00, 30.5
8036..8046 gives -0.05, 32.1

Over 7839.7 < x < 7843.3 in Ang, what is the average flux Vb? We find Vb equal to 30.6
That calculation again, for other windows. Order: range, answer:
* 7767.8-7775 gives 31.1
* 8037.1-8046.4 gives 31.9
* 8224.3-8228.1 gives 32.2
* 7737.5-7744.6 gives 30.4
